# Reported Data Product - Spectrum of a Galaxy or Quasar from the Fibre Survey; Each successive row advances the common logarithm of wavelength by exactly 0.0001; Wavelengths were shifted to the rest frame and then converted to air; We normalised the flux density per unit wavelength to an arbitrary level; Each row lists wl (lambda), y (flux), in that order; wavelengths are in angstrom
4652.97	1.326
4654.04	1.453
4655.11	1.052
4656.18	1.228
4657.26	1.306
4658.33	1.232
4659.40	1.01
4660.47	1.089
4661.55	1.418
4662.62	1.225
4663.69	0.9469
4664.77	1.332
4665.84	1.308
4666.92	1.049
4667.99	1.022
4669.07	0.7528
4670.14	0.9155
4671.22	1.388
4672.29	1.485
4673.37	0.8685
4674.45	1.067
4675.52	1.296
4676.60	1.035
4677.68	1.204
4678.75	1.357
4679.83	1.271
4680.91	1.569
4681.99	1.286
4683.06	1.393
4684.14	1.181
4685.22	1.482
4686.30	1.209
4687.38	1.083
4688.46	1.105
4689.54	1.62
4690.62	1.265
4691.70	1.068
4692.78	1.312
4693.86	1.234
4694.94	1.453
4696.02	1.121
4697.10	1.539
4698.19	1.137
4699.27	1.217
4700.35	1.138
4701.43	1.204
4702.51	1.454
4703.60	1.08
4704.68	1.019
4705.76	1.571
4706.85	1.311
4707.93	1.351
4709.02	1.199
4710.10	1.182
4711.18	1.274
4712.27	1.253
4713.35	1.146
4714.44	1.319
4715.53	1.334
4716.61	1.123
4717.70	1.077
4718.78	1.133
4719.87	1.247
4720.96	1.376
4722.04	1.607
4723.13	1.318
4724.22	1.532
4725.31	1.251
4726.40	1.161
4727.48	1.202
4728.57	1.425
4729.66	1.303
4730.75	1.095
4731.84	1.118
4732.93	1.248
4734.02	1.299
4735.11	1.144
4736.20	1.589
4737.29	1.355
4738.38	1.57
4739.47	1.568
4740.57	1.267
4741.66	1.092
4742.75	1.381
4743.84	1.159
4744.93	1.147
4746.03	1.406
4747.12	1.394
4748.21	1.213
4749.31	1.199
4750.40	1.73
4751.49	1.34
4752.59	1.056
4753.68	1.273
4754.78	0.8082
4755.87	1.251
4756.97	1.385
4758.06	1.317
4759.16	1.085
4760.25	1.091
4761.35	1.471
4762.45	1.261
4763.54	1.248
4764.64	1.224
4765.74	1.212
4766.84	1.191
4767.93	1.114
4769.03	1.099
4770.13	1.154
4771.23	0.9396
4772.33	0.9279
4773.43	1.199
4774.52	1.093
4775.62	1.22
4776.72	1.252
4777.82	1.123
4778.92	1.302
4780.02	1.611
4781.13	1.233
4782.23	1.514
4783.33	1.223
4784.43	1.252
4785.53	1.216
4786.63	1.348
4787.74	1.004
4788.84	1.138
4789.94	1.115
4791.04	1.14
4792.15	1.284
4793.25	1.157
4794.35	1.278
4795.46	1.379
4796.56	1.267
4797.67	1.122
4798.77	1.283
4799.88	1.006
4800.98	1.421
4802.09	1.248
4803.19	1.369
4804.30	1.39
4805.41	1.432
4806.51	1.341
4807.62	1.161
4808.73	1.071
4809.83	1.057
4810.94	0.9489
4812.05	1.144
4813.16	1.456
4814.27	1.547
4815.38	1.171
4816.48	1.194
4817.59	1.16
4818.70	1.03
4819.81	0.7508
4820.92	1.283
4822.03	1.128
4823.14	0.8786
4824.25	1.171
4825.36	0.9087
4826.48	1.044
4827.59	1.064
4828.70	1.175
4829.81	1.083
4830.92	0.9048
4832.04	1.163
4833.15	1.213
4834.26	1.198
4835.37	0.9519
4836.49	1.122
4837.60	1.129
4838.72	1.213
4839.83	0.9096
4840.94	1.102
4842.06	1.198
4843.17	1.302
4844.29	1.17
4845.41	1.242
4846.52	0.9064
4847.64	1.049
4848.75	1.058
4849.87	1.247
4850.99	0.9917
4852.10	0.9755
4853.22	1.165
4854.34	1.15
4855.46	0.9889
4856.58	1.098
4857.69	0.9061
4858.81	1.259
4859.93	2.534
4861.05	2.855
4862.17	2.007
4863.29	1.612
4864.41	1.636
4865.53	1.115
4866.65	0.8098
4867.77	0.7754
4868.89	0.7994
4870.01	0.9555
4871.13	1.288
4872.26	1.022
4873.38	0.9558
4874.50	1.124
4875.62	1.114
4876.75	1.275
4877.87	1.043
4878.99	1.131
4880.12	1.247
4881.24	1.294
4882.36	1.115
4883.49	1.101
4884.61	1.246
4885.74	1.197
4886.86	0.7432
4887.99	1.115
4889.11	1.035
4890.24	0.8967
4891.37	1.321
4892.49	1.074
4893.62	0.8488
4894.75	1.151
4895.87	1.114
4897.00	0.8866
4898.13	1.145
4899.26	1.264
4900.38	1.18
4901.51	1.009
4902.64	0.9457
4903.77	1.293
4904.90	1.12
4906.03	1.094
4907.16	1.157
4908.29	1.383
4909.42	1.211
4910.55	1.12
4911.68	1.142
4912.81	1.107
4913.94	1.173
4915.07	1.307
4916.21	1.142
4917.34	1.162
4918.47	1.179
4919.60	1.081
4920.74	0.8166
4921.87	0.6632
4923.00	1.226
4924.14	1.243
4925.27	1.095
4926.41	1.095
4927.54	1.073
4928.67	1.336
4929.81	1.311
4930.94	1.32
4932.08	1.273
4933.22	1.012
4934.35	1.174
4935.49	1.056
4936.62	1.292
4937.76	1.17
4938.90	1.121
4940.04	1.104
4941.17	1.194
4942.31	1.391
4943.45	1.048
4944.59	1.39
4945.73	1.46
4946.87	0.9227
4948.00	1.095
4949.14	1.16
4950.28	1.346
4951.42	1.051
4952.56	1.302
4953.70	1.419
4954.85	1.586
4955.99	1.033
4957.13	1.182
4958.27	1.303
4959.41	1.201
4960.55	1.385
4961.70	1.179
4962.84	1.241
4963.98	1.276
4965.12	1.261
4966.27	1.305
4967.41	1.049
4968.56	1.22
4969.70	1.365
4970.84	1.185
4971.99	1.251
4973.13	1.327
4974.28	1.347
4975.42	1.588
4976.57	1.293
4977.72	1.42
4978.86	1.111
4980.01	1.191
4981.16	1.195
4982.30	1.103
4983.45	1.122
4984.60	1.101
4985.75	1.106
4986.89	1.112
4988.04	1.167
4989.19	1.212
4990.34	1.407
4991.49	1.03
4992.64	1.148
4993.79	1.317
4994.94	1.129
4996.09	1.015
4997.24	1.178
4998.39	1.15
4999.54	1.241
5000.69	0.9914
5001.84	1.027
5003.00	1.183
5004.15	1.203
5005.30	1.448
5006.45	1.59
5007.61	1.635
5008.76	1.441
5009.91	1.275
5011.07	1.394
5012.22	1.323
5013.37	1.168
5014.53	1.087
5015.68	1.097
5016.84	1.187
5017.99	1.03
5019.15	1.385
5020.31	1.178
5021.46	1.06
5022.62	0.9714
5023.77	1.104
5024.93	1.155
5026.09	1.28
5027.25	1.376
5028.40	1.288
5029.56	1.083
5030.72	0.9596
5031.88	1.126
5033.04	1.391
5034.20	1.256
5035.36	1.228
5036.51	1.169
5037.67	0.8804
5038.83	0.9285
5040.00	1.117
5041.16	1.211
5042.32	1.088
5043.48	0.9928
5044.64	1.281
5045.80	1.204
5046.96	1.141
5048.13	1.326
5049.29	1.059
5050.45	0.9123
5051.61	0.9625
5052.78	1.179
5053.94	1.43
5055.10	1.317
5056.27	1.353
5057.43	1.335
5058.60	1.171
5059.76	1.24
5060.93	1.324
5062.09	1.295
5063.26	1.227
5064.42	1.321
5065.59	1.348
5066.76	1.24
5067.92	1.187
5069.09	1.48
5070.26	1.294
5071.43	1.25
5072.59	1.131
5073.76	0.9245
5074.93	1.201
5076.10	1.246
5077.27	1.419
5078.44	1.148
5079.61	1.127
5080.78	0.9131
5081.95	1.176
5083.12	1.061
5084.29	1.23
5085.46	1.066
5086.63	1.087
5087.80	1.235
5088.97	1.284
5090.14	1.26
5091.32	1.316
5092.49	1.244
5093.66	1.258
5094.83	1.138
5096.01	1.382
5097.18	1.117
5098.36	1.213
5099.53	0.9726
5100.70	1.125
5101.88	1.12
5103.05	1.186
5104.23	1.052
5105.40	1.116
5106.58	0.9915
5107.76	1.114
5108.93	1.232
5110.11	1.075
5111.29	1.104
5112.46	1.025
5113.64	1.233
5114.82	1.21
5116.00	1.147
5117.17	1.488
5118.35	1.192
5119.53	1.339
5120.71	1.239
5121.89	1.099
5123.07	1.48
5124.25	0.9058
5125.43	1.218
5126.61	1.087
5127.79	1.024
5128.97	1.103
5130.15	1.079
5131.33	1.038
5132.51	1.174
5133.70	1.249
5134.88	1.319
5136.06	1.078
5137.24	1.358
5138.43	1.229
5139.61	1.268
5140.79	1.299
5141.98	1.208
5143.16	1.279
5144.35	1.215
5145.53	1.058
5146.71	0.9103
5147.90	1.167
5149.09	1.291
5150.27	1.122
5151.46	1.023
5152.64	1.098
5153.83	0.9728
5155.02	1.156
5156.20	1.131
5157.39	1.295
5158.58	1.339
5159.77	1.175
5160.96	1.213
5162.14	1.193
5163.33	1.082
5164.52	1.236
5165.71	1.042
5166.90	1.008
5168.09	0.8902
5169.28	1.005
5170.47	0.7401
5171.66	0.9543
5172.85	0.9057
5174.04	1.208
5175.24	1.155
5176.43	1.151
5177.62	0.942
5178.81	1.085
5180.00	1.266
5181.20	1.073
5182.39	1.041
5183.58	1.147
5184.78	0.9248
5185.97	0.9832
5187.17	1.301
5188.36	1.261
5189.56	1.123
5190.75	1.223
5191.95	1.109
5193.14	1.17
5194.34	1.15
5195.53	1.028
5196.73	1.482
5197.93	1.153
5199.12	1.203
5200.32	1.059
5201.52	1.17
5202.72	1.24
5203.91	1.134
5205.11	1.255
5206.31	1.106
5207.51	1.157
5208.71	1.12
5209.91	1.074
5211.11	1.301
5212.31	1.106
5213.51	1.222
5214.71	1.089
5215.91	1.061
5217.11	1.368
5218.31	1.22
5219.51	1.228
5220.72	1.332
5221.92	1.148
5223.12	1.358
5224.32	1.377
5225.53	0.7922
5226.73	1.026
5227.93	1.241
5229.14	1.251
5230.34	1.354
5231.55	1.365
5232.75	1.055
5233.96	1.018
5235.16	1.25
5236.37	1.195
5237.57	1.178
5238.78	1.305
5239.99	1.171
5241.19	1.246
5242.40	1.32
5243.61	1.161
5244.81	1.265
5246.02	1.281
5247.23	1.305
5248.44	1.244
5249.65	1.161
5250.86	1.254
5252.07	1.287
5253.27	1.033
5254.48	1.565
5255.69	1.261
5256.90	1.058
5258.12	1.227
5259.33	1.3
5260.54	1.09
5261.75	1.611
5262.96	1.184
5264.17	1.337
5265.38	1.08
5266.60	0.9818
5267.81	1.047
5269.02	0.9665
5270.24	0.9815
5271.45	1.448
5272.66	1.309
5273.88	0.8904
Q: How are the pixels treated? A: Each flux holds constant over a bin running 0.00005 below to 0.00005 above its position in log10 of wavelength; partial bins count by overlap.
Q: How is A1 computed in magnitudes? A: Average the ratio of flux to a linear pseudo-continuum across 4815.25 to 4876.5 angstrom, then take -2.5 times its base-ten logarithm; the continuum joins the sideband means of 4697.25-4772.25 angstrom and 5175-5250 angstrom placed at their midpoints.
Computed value 0.06 mag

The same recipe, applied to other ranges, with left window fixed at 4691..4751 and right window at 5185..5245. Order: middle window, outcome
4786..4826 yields 0.071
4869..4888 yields 0.134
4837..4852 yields 0.135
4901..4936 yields 0.097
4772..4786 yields 0.021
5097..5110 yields 0.093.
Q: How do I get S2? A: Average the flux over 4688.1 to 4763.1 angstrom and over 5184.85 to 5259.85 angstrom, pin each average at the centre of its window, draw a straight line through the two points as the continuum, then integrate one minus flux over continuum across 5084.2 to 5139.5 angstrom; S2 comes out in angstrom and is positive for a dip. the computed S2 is 1.9 angstrom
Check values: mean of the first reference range 1.28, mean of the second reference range 1.2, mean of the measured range 1.18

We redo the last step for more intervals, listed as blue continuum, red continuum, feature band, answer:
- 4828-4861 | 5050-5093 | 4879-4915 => 1.9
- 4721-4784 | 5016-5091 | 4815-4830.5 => 2.2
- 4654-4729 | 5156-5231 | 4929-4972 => -1.3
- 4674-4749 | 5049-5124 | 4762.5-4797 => 1.5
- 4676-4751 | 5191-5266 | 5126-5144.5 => 0.5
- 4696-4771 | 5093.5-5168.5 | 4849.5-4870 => -1.5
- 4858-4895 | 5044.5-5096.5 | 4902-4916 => 0.7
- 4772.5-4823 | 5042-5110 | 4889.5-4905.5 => 1.6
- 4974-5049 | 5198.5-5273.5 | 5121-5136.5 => 0.7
